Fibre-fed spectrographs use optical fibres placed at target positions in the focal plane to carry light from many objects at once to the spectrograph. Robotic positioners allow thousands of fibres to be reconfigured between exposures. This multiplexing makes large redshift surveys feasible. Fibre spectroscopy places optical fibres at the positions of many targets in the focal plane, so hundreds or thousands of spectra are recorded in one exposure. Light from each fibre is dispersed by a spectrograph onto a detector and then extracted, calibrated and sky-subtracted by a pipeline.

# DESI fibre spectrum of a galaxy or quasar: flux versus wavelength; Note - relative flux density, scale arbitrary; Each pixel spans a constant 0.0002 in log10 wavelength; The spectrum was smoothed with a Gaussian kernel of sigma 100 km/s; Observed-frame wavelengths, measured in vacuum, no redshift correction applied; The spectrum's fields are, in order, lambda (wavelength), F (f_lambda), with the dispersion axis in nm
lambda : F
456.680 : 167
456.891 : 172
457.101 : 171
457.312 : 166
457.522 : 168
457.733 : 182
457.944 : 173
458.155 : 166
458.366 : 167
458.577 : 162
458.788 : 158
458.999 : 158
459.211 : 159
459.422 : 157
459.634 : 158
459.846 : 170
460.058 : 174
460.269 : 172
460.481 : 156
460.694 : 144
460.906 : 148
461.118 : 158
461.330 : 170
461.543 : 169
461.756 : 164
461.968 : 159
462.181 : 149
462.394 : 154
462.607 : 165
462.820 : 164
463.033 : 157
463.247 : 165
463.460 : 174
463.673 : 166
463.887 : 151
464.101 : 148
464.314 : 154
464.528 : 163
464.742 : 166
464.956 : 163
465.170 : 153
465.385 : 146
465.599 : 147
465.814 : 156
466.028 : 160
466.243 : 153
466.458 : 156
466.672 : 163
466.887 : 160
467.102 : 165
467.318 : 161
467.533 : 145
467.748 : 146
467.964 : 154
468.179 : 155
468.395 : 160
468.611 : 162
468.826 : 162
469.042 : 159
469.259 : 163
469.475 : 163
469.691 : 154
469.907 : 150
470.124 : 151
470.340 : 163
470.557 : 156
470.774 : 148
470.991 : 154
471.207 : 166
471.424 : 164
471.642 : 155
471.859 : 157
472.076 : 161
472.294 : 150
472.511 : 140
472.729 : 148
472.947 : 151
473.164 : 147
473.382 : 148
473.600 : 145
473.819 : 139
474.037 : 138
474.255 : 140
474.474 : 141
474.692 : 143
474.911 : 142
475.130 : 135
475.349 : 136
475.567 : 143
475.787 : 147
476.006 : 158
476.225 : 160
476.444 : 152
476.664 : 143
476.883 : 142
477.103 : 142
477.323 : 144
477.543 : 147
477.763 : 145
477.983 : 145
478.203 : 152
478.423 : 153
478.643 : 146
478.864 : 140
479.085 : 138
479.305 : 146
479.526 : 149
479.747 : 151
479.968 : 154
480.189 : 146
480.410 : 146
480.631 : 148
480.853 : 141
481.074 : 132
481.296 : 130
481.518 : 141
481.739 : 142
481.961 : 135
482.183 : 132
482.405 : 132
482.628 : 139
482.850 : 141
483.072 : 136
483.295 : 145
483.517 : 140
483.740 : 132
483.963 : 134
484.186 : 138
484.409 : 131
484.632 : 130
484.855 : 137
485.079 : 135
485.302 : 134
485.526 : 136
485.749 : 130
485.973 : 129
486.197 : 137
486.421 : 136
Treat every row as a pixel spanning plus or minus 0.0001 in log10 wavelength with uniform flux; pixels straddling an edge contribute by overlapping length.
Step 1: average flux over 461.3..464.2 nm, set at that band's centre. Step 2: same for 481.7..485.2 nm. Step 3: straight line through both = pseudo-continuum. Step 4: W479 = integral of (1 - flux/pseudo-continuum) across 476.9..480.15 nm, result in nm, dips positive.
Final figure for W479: -0.10 nm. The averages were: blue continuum 161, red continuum 136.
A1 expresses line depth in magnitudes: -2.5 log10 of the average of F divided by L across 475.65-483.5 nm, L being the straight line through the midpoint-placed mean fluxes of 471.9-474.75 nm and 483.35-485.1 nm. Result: -0.03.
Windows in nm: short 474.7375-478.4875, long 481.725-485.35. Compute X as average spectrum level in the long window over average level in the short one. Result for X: 0.9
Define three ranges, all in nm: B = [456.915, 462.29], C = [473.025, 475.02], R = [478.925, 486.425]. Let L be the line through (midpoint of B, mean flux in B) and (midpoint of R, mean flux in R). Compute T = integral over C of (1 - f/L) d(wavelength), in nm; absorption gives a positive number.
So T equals 0.07 nm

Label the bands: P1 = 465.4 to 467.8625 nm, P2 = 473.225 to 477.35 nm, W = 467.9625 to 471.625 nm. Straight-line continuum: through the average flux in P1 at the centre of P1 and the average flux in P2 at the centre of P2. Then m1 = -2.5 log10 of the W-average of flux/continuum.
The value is -0.05 mag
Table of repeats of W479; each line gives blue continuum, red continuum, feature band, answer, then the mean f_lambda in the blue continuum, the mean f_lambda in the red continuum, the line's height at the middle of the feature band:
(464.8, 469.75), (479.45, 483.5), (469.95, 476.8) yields 0.05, 157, 141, 150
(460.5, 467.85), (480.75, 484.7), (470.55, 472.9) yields -0.08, 158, 136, 149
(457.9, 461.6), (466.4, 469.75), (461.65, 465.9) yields 0.05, 162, 158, 160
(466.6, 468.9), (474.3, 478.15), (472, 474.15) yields 0.05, 157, 145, 150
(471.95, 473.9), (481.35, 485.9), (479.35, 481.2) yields -0.08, 148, 136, 140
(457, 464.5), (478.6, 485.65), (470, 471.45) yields -0.05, 162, 139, 151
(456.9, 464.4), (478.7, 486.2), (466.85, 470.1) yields -0.07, 162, 138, 154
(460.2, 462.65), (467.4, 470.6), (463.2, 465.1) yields -0.04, 159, 156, 158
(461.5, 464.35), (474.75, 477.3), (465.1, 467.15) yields 0.01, 160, 145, 156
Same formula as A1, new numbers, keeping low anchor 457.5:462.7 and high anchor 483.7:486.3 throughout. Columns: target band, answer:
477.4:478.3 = -0.04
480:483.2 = -0.01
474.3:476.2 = 0.01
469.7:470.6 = -0.03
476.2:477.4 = -0.02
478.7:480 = -0.04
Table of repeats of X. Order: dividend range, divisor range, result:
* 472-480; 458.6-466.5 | 0.92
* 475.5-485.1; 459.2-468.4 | 0.90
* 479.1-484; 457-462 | 0.86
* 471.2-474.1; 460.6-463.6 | 0.94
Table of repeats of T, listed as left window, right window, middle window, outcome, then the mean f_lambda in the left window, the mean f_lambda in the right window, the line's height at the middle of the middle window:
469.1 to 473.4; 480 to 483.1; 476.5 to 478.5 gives -0.01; 155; 139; 145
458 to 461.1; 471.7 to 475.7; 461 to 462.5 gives -0.02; 161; 145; 158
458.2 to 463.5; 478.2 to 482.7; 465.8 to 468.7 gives -0.03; 161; 142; 155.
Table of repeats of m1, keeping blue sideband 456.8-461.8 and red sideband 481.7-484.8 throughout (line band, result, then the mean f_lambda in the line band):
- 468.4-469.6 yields -0.06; 162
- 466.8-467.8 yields -0.01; 156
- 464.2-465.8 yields 0.01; 156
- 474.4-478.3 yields -0.01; 145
